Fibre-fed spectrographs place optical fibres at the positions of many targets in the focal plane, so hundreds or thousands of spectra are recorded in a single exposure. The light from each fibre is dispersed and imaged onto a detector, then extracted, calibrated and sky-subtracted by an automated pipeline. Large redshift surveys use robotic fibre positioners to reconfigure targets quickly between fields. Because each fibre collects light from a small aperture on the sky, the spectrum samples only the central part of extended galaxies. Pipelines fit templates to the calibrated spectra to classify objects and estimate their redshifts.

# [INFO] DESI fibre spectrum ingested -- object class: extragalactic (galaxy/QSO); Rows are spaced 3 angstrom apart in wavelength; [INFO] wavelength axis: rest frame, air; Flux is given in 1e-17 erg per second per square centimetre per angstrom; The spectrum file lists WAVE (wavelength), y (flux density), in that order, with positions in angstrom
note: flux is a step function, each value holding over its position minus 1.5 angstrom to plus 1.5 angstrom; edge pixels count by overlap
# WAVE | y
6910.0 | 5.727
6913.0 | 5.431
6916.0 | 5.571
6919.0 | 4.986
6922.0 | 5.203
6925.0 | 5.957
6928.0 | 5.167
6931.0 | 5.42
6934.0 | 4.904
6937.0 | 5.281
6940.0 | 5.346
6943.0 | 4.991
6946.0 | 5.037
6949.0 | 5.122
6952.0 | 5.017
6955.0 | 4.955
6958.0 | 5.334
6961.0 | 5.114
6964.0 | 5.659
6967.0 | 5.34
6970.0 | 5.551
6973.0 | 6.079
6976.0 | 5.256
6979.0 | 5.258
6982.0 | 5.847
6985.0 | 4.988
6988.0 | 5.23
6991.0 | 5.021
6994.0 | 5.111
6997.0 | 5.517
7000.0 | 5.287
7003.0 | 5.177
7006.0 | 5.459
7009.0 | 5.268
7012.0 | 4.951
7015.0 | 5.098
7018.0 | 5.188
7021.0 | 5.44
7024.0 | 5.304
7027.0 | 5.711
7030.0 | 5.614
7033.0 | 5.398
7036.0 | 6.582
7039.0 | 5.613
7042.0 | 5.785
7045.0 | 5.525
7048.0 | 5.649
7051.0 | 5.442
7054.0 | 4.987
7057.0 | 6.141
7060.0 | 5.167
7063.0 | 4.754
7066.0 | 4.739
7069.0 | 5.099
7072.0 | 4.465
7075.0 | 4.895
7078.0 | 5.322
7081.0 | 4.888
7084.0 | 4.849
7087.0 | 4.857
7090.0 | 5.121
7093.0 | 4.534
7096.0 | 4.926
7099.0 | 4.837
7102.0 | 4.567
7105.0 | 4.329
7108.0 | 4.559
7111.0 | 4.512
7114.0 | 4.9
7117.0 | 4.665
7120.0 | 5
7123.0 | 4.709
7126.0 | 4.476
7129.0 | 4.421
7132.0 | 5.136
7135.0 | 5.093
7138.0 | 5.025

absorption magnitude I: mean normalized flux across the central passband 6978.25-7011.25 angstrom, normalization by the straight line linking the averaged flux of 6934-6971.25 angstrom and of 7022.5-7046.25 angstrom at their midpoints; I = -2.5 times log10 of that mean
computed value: 0.036 mag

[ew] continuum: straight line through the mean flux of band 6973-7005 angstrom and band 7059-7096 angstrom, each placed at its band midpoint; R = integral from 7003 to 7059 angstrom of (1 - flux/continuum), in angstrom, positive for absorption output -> -4.28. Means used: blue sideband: 5.31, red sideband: 4.89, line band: 5.5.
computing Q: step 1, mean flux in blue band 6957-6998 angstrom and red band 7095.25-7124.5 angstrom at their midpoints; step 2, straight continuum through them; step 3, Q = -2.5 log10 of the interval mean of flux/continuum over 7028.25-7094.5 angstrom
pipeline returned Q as -0.06 mag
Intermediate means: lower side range 5.38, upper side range 4.69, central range 5.25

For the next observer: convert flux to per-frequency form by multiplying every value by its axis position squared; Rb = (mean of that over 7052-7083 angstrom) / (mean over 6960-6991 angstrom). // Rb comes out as 0.96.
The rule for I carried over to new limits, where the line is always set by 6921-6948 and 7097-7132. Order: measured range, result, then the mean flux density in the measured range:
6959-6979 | -0.07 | 5.48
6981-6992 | -0.04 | 5.26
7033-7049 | -0.18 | 5.8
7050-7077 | -0.05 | 5.07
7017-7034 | -0.10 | 5.45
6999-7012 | -0.05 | 5.26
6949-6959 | 0.02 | 5.09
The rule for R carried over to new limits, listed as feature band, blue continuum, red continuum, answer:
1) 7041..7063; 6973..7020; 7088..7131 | -2.1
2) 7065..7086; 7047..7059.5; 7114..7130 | 1.4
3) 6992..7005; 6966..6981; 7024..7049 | 0.7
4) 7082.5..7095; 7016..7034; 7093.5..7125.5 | 0.1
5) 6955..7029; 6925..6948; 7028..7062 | 1.1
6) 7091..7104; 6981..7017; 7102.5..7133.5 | 0.1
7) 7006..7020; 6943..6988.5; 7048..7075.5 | 0.1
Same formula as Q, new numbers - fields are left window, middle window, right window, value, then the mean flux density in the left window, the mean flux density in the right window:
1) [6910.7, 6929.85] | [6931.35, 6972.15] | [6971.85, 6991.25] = 0.04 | 5.4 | 5.39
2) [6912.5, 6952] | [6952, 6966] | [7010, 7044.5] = 0.02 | 5.25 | 5.51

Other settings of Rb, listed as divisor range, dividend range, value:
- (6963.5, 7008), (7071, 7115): 0.91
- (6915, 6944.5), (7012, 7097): 1.03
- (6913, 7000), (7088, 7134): 0.93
